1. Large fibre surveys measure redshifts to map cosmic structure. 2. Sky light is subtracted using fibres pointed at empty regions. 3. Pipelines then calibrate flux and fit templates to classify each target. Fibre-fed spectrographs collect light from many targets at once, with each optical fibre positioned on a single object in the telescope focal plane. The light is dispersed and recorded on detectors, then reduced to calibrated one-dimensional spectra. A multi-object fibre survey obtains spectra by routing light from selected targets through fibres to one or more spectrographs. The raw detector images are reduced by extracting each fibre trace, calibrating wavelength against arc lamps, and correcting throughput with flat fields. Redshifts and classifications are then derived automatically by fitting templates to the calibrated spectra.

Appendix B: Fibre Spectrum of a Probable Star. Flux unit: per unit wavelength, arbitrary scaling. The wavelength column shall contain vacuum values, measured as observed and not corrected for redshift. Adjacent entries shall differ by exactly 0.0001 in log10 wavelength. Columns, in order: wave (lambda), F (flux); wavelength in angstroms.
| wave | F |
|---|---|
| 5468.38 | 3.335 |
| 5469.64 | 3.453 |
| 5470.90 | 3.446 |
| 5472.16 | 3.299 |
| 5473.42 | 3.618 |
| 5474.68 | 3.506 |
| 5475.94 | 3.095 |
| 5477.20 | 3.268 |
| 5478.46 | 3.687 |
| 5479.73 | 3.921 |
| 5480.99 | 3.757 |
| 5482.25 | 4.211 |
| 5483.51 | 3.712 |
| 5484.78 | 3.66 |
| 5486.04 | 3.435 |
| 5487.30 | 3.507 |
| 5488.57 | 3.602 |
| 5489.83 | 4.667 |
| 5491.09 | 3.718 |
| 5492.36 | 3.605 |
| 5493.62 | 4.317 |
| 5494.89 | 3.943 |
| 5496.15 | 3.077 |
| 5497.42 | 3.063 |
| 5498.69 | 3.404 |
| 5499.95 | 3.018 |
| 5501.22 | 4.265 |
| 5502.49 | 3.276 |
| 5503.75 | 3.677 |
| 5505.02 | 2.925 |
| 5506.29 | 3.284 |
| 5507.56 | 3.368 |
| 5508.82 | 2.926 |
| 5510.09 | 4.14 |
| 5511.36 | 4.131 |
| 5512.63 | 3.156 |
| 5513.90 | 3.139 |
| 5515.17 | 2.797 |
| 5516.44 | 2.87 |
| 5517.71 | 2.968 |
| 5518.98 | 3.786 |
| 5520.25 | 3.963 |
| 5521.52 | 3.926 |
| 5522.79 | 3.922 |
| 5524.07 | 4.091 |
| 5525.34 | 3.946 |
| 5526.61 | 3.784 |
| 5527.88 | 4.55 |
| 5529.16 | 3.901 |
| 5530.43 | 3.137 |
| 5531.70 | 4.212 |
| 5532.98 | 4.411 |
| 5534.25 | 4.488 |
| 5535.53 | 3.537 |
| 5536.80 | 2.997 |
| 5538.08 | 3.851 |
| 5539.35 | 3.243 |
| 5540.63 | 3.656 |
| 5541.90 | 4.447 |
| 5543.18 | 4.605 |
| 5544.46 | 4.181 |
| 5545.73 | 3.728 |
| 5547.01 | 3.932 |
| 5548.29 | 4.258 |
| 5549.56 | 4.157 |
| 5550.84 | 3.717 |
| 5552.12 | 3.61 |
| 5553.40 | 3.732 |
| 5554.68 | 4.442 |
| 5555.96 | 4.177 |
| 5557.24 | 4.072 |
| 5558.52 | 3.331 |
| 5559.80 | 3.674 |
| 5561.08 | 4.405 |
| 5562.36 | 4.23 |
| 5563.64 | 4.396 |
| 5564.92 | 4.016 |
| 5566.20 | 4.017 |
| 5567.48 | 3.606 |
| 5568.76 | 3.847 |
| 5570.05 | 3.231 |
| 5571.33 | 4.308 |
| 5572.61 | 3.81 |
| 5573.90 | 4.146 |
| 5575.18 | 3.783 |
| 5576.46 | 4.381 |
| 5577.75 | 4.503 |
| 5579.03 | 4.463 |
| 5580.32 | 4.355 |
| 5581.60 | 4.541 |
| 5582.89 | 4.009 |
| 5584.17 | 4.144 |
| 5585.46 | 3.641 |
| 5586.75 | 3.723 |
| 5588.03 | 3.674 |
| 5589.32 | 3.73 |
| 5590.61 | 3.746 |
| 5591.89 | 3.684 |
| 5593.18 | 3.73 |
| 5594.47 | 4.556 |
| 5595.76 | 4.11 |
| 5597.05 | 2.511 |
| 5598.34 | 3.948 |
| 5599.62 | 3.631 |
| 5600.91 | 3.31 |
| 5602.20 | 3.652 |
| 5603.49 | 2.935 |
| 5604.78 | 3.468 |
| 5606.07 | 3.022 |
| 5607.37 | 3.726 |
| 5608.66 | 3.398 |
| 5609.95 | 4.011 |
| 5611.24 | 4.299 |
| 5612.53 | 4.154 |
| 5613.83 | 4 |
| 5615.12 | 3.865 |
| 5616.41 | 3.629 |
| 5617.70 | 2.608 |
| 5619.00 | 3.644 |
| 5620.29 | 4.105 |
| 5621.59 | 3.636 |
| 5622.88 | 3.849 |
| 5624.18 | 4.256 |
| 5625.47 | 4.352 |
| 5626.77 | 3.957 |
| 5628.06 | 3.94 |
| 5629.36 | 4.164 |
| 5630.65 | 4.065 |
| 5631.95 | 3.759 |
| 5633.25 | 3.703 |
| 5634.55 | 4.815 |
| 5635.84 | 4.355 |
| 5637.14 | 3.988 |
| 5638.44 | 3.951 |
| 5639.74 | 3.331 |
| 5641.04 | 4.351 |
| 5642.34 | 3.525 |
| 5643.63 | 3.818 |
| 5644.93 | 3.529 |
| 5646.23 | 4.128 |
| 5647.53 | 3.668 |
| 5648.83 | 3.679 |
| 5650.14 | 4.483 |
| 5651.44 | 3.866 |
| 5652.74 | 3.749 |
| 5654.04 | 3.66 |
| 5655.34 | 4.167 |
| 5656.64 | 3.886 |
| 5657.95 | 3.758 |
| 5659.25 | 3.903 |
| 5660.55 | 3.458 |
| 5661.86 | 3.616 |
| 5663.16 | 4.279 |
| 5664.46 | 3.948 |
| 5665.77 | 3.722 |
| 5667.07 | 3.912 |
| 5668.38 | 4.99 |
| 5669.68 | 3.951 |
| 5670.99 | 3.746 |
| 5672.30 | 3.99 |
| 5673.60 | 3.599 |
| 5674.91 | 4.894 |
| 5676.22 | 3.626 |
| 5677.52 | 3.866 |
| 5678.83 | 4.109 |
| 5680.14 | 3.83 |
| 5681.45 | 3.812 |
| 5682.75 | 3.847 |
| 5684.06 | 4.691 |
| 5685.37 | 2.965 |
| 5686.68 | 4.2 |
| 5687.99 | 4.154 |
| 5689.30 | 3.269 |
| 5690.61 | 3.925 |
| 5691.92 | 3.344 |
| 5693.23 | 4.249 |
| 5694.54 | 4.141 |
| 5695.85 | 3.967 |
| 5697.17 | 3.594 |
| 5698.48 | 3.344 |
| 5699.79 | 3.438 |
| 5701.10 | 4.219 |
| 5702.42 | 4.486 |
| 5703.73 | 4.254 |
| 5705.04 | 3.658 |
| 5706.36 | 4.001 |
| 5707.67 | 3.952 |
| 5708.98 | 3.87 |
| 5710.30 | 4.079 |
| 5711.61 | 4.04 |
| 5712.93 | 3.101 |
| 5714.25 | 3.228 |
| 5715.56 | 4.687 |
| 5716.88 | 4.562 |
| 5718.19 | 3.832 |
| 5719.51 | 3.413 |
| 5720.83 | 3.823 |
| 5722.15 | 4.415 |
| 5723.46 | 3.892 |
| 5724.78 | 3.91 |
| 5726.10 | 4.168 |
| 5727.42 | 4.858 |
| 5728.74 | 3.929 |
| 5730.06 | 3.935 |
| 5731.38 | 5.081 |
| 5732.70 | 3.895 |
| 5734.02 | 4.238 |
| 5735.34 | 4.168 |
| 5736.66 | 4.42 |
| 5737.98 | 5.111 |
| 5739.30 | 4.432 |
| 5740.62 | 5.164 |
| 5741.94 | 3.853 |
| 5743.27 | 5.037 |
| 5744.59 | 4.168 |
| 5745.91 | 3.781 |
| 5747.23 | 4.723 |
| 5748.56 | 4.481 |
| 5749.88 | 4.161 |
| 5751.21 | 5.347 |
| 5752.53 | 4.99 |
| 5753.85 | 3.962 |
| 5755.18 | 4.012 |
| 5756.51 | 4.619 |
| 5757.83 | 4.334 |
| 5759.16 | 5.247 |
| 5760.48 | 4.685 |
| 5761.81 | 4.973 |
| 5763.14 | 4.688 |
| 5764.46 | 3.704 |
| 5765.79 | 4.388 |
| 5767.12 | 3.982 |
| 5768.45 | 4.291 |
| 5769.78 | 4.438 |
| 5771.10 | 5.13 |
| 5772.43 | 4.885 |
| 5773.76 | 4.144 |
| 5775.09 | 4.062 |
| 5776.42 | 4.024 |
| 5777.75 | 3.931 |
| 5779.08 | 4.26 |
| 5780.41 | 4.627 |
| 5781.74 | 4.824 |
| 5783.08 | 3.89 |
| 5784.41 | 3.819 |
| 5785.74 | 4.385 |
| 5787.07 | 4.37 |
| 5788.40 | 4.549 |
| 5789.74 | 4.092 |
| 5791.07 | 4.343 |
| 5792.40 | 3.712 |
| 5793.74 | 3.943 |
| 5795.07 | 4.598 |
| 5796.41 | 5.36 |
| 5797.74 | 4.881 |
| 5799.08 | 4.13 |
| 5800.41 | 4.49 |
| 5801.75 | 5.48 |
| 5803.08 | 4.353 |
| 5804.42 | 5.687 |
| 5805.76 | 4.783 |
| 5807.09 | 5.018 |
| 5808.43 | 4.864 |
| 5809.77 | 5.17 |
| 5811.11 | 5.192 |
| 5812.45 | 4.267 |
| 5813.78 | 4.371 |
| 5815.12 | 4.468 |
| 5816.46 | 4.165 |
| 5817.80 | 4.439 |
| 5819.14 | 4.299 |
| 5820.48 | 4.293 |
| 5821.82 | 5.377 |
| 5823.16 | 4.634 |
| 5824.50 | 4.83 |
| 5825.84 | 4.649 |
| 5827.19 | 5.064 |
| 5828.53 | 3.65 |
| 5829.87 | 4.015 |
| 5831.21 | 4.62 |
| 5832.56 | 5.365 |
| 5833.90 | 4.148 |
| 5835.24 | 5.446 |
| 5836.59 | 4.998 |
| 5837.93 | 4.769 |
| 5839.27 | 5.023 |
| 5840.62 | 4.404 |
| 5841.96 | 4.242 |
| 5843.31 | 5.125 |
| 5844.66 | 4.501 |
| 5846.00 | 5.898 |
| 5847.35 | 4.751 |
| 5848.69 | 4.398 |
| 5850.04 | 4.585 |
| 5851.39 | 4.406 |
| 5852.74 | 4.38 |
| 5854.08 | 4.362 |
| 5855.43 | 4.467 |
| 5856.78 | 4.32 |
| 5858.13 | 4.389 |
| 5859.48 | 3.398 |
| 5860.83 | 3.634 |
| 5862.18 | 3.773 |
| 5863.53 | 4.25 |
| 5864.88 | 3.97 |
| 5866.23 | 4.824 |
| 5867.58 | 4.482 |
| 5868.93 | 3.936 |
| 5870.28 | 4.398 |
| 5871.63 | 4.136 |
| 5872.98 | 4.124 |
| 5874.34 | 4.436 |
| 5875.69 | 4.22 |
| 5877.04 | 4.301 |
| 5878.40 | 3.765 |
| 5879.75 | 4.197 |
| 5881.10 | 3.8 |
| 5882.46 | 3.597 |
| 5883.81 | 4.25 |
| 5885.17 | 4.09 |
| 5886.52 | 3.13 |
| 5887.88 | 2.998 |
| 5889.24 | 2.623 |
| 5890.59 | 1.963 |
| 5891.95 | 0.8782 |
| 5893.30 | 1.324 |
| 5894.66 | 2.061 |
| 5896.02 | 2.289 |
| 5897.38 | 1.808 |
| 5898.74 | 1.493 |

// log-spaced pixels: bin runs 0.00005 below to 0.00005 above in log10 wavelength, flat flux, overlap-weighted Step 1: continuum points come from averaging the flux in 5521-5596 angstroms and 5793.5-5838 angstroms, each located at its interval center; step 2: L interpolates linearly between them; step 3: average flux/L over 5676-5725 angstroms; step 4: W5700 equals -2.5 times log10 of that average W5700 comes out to 0.13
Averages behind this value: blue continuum 3.97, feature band 3.89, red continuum 4.71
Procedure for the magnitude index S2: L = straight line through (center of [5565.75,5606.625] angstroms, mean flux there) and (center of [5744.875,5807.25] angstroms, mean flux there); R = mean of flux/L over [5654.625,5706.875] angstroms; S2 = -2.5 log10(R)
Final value 0.06 mag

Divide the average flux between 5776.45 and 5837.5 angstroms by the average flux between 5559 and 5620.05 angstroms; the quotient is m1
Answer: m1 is 1.19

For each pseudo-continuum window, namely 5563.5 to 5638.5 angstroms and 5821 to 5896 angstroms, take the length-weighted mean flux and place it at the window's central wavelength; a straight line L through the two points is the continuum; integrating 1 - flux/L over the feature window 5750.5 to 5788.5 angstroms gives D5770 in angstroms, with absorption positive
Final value -3.8 angstroms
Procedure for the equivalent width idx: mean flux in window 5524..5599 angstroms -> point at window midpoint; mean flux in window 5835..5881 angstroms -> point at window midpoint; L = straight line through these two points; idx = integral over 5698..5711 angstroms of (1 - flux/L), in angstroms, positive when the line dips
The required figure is 0.7 angstroms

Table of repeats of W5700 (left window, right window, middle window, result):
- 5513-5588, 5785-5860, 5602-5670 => 0.072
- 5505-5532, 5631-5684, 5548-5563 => -0.082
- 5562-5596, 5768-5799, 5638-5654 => 0.081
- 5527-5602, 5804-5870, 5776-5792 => 0.047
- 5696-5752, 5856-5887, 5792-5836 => -0.139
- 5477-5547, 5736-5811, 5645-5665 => 0.074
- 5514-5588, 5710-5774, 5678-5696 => 0.087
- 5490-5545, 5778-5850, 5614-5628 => 0.056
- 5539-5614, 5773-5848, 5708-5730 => 0.087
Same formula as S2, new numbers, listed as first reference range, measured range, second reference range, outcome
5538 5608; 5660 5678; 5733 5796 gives 0.05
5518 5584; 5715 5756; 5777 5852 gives 0.02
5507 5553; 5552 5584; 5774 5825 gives -0.05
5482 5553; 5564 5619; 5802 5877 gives 0.03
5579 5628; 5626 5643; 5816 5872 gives -0.03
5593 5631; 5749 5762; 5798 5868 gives -0.08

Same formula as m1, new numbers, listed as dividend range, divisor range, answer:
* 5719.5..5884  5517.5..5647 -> 1.14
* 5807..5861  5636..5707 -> 1.18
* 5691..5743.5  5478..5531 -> 1.13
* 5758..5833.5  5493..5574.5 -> 1.20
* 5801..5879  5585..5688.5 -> 1.18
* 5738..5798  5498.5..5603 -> 1.16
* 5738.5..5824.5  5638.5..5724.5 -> 1.16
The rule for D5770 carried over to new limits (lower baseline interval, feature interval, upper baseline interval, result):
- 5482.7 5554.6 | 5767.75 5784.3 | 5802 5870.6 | 0.20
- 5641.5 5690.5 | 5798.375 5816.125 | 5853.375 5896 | -4.94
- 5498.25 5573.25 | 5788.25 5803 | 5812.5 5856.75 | 0.04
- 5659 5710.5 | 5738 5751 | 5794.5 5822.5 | -0.51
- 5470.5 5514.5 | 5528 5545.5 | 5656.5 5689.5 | -1.22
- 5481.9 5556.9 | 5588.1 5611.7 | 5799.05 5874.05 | 1.85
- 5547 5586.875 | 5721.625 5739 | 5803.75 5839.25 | 0.63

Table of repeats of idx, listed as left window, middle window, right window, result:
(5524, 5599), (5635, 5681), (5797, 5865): 2.8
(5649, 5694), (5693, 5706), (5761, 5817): 0.4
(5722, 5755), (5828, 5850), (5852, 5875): -2.5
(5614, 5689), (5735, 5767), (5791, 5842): -1.1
